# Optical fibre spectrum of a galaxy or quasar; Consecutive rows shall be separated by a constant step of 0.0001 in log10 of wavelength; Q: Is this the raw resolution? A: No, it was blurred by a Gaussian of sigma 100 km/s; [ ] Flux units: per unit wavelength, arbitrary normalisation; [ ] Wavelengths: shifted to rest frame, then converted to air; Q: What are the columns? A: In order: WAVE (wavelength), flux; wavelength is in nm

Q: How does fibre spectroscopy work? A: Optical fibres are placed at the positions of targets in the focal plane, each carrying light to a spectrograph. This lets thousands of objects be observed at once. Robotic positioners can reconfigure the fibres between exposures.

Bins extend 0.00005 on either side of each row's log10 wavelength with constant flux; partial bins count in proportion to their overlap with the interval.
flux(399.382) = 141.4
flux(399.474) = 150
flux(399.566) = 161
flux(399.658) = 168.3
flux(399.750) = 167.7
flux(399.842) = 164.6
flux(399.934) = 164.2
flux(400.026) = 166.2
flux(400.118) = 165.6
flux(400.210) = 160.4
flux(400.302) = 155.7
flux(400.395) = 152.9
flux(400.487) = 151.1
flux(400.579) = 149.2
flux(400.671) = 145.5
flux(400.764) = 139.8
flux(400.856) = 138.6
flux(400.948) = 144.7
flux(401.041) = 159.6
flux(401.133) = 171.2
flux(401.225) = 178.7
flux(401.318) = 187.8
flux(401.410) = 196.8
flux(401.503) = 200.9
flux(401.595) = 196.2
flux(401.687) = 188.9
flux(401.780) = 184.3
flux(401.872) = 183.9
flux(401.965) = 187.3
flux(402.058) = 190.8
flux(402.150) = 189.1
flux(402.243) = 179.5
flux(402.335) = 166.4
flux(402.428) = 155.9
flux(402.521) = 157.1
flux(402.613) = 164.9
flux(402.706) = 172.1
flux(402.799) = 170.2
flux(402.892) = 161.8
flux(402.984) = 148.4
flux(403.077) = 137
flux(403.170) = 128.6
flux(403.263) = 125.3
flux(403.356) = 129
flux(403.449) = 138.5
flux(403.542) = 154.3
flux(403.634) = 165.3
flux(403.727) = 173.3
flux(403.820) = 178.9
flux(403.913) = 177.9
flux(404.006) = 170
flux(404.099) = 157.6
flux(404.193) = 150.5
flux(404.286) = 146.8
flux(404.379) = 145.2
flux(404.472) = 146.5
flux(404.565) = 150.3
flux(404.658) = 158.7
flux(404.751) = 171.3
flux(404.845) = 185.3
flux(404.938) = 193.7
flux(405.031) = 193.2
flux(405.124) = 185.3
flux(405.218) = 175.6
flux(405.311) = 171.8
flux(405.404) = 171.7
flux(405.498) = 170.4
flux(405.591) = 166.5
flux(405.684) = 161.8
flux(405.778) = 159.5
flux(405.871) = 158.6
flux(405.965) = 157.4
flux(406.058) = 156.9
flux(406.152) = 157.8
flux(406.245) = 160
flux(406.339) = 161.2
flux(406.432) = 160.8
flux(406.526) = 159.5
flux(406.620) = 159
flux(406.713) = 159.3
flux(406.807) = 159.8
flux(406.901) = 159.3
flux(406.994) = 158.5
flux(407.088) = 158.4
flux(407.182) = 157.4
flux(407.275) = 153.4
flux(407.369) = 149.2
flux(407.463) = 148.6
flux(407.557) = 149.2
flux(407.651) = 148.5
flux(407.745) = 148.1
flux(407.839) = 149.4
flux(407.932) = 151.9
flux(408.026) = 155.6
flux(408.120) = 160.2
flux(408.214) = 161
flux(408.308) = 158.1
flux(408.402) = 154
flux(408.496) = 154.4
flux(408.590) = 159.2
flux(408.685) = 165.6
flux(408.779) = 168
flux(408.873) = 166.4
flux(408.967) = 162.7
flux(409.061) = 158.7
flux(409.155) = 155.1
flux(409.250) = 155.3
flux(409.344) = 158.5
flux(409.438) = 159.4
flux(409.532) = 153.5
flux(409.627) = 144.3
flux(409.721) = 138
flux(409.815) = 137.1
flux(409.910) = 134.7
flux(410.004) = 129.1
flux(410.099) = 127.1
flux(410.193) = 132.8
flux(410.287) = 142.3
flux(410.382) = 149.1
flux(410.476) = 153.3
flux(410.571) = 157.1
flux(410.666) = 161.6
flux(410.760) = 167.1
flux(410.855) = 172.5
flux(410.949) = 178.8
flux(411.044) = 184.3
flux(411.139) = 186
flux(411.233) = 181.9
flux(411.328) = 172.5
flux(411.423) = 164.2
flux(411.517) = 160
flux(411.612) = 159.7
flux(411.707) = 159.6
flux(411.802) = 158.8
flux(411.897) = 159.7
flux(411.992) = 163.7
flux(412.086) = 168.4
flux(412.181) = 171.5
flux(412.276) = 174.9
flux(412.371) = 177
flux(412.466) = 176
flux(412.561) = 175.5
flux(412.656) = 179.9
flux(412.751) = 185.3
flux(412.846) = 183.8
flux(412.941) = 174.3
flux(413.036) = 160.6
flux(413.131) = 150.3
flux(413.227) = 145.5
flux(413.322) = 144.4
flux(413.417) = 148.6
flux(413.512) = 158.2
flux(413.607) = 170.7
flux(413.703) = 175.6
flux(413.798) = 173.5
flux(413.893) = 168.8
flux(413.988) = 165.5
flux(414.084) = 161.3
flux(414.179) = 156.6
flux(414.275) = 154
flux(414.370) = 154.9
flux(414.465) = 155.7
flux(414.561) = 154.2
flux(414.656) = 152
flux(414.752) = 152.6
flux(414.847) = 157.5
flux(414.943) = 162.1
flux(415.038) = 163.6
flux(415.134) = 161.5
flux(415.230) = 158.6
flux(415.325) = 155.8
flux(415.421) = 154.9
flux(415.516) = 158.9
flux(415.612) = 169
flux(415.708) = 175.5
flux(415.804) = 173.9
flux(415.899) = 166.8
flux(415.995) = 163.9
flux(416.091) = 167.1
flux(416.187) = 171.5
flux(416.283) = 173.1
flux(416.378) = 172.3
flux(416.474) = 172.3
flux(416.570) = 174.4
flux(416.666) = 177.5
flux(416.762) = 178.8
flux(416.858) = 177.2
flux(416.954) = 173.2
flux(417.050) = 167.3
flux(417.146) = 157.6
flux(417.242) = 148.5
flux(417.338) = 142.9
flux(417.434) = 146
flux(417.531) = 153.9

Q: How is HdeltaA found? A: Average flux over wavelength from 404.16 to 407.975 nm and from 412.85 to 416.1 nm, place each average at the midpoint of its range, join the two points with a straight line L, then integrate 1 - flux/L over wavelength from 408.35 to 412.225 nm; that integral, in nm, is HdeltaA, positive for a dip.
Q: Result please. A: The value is 0.064 nm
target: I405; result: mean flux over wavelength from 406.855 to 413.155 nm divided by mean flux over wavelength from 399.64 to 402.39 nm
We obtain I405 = 0.9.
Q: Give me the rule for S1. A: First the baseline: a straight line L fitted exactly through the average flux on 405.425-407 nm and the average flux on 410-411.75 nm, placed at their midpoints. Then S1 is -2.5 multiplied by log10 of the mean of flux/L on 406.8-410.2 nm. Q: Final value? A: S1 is 0.06 mag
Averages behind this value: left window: 161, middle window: 153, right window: 161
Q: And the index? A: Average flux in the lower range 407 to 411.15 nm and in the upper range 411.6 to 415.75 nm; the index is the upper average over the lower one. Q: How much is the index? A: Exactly 1.06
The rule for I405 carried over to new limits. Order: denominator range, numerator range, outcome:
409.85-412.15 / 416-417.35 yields 1.06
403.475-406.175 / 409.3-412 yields 0.94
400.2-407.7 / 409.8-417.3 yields 1.00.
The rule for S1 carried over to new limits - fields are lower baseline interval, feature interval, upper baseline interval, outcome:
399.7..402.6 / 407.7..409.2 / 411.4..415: 0.051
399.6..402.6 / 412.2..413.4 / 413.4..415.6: -0.047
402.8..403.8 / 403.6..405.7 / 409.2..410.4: -0.146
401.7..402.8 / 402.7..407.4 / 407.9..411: 0.045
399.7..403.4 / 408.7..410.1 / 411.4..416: 0.089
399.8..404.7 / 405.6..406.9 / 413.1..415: 0.011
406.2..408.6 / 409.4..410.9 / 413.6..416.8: 0.083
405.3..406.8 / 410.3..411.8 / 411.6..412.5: -0.001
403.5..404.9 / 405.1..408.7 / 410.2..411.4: 0.032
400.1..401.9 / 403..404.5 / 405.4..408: 0.077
